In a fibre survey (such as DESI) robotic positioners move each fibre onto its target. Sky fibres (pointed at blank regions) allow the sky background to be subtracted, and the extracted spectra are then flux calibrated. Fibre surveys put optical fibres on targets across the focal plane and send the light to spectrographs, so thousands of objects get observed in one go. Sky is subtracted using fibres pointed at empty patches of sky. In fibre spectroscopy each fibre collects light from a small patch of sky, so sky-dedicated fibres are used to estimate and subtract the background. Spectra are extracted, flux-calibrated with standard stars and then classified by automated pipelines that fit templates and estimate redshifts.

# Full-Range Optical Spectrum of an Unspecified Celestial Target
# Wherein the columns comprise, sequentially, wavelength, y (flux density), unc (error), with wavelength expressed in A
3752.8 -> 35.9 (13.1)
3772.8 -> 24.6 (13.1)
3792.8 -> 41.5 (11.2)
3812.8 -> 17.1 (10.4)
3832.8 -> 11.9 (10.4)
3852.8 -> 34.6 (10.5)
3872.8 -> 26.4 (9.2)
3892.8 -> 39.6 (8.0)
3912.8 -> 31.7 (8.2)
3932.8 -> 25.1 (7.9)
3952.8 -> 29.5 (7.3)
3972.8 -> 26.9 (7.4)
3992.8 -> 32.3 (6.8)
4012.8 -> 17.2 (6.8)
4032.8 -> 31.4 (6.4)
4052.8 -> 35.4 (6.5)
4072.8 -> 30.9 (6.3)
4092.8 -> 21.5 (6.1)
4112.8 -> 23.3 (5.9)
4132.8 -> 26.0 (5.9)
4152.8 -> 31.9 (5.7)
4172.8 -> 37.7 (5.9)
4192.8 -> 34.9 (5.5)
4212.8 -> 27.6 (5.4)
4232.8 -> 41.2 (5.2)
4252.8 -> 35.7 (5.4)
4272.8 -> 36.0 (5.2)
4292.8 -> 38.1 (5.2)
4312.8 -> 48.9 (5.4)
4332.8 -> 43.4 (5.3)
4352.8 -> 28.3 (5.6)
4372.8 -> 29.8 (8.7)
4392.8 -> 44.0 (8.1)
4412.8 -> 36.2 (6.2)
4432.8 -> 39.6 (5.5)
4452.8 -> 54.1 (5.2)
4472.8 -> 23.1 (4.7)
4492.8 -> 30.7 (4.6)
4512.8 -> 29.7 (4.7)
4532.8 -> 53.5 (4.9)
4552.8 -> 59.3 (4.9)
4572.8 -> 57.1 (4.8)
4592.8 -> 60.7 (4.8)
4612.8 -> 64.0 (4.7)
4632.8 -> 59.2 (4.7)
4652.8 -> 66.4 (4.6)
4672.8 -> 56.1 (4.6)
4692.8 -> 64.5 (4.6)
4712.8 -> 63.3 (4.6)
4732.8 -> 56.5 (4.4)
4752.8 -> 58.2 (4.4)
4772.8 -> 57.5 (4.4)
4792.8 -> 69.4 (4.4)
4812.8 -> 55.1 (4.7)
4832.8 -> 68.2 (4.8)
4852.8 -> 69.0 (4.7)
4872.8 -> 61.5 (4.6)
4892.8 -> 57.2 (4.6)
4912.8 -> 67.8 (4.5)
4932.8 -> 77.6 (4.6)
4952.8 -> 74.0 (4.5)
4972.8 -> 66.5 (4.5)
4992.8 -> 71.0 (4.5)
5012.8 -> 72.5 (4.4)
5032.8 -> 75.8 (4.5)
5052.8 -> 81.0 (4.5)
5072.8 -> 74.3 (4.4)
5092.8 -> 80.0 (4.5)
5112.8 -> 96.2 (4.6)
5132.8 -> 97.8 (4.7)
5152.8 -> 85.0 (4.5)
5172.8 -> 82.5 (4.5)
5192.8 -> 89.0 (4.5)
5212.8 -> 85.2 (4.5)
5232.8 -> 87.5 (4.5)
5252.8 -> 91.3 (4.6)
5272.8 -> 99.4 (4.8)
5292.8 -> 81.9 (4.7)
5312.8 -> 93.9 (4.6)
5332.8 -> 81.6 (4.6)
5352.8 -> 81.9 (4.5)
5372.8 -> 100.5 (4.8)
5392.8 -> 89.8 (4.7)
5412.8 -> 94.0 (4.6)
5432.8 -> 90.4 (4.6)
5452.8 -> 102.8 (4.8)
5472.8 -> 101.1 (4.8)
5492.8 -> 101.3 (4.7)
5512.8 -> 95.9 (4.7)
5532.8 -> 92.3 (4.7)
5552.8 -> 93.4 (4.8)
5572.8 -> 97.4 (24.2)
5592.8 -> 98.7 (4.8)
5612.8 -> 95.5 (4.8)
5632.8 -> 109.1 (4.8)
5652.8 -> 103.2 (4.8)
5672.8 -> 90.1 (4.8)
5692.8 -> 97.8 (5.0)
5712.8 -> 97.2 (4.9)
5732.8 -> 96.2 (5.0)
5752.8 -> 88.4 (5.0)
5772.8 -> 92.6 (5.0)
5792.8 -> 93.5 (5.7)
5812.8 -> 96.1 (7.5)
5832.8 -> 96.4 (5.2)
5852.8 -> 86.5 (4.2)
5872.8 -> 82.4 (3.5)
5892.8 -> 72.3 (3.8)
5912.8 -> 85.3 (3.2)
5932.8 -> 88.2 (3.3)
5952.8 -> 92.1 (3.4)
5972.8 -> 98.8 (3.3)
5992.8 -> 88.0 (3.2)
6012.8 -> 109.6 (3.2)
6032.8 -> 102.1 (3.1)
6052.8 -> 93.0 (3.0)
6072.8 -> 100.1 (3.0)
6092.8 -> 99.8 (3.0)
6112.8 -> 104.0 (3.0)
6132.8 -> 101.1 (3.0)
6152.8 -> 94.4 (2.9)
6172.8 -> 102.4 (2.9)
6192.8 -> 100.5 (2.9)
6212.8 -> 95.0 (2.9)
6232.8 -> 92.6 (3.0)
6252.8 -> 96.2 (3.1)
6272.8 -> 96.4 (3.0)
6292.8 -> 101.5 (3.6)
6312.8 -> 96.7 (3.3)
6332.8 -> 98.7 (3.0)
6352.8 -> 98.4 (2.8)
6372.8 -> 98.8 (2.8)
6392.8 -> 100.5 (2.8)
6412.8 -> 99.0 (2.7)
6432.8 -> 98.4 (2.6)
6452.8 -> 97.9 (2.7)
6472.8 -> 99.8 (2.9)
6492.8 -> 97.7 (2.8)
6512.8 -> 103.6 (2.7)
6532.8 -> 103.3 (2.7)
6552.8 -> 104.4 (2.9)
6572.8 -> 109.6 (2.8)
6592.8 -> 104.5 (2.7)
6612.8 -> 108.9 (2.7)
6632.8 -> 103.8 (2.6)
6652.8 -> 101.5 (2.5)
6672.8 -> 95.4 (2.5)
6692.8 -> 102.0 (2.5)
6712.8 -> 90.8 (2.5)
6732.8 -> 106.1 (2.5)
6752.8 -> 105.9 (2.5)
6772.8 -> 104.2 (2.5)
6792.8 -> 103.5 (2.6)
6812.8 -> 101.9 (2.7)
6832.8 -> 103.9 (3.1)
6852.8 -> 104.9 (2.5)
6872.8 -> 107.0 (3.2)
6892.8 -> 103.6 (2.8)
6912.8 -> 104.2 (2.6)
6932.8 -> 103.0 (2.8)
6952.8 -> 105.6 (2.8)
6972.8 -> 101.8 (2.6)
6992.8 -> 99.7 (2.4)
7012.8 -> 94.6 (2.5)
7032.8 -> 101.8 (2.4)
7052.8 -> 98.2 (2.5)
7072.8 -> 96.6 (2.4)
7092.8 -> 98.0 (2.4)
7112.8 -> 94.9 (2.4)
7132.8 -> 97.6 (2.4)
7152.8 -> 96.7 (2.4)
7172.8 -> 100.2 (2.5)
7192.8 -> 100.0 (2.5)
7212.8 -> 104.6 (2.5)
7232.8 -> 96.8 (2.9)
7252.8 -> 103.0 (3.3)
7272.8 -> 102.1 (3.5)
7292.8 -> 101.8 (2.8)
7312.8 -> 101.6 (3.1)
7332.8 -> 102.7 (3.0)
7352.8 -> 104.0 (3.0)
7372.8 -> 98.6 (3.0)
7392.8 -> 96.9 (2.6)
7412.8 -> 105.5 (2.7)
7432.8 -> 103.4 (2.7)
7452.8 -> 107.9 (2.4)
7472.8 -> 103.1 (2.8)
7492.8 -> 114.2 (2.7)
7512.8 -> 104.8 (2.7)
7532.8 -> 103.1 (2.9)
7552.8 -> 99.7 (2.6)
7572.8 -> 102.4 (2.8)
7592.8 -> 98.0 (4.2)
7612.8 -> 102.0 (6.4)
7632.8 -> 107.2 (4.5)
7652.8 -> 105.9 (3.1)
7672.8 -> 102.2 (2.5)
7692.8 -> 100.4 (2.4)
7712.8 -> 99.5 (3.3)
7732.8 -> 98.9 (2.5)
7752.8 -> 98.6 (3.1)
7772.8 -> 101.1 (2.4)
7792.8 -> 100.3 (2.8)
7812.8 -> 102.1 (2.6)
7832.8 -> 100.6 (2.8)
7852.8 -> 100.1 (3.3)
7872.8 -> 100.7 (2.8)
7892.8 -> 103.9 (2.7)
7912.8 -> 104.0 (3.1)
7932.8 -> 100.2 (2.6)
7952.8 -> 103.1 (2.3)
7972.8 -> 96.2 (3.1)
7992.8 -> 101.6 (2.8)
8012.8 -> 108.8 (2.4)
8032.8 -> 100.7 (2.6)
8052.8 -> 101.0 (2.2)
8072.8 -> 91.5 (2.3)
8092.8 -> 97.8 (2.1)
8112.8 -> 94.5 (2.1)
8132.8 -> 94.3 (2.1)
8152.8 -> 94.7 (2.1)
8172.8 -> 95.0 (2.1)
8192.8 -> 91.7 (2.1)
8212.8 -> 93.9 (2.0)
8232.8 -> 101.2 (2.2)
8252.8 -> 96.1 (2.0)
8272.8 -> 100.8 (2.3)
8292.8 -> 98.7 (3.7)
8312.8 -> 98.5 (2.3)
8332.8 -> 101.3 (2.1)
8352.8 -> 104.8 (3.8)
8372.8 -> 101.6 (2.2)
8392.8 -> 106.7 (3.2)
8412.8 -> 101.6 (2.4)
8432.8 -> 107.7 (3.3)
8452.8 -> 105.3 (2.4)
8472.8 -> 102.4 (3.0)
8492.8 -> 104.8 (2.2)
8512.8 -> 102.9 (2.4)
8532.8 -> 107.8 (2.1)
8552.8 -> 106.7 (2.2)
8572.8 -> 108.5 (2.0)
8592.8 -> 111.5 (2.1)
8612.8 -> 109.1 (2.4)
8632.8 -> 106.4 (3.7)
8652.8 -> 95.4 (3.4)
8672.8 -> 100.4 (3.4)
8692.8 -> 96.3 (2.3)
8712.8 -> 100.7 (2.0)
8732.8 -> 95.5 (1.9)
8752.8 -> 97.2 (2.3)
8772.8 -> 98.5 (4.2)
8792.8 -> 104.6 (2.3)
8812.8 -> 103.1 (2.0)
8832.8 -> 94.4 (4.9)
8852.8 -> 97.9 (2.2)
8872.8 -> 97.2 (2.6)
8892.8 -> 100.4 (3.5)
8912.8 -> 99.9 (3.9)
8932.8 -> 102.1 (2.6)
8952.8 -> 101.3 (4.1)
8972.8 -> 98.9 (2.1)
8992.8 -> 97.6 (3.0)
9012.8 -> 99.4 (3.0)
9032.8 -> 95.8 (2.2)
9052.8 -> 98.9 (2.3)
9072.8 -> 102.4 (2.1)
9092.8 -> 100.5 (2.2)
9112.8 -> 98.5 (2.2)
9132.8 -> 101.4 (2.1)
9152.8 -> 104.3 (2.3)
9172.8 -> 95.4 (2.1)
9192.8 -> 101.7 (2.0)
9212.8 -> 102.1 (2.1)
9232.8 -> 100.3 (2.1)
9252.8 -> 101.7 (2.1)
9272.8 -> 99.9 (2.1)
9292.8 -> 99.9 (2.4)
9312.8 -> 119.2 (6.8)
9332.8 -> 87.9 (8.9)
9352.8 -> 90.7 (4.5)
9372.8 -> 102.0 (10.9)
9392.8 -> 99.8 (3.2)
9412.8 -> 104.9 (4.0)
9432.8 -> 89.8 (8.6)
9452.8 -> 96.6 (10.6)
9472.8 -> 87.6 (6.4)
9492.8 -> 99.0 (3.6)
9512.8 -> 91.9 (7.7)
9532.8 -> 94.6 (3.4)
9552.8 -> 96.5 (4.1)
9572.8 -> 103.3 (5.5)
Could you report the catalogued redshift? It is 0.138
